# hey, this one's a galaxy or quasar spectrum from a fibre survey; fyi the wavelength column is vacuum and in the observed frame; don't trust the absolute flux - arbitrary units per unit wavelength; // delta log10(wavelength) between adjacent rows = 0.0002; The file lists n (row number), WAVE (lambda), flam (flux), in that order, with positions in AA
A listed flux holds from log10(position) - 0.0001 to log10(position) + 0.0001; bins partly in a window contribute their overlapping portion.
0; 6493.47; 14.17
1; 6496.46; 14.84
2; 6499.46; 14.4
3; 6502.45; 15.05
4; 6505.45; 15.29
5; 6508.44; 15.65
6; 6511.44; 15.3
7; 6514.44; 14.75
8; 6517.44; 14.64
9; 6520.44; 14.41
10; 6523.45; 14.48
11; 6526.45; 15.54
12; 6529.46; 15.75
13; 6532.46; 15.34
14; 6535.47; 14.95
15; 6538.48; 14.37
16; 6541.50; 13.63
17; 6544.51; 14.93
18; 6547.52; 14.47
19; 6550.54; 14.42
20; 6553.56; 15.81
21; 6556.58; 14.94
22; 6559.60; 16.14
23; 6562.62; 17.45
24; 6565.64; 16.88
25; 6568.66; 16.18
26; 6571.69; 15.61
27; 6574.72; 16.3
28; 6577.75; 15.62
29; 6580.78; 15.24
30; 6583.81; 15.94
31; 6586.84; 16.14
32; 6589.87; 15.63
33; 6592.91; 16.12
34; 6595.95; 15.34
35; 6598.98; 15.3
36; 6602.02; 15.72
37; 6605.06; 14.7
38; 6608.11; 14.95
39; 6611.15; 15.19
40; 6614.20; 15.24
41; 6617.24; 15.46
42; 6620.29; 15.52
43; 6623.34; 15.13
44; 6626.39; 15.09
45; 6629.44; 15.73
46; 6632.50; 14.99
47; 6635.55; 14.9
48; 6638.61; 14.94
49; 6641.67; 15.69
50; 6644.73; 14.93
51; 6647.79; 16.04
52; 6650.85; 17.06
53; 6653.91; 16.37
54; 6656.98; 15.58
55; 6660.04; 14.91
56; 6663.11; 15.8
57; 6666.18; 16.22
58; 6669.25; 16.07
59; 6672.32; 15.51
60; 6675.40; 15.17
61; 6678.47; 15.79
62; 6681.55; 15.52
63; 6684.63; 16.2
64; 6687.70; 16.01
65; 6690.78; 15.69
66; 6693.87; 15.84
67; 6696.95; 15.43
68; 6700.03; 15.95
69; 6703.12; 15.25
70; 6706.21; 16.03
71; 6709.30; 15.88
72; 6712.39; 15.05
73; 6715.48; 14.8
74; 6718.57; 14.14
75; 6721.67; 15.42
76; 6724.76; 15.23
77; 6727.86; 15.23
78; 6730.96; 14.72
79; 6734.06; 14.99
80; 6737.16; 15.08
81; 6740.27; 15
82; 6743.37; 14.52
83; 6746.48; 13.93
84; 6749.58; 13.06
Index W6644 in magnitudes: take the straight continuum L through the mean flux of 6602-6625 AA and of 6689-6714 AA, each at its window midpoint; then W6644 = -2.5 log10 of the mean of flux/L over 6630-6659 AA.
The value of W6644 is -0.02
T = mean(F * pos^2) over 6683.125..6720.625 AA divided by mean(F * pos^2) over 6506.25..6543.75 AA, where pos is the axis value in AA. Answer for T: 1.1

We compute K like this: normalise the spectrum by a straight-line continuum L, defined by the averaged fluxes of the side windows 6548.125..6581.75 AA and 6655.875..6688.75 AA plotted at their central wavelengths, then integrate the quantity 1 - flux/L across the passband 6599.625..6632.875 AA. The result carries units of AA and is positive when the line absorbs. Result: 1.1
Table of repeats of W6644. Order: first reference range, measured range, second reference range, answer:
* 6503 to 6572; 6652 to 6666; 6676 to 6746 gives -0.032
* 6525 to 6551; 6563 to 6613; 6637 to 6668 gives -0.034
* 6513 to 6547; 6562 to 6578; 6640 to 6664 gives -0.084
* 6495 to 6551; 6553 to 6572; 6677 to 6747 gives -0.087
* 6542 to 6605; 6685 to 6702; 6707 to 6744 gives -0.045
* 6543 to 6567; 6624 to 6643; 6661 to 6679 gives 0.034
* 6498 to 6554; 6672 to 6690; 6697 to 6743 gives -0.041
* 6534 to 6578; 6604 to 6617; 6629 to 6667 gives 0.033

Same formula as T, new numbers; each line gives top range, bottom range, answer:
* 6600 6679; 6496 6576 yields 1.05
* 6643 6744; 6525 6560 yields 1.08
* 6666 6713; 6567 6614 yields 1.04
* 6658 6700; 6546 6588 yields 1.03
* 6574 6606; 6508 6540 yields 1.06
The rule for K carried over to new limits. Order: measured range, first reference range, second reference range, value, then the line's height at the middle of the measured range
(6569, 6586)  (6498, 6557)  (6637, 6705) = -0.7 AA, 15.2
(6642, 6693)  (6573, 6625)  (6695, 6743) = -1.6 AA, 15.3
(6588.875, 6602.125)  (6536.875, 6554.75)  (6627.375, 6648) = -0.6 AA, 14.9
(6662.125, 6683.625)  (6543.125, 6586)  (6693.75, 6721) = -0.4 AA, 15.4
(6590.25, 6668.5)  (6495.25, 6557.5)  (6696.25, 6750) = -2.7 AA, 15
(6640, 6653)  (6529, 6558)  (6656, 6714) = -0.4 AA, 15.4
